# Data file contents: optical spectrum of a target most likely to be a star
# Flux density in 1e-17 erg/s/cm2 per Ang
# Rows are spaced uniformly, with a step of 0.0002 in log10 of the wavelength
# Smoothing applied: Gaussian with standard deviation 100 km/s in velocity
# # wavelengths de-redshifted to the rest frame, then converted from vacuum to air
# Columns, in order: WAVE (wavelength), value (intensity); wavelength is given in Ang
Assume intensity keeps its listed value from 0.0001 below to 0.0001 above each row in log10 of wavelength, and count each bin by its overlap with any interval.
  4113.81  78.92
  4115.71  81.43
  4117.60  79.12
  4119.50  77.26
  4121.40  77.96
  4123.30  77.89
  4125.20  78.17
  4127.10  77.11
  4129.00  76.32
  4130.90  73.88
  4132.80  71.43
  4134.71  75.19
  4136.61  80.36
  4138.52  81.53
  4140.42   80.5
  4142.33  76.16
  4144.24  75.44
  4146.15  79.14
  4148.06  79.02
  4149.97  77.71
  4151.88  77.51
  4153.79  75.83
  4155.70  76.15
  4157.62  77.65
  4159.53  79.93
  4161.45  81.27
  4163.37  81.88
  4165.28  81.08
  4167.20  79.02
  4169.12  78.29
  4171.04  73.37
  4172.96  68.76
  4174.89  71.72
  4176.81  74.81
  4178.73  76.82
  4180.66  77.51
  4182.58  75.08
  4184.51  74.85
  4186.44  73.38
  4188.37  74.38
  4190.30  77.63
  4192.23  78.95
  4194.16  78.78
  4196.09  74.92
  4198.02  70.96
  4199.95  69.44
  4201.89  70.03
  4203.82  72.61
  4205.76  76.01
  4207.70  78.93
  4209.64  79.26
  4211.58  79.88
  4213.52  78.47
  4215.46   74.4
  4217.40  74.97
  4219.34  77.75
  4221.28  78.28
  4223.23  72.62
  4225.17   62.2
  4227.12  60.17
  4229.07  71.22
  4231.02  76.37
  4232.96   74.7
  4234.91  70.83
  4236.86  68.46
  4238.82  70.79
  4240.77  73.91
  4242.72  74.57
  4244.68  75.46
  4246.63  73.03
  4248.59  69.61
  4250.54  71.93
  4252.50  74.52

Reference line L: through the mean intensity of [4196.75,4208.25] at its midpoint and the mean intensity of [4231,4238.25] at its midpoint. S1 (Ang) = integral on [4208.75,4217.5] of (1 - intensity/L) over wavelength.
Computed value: -0.6 Ang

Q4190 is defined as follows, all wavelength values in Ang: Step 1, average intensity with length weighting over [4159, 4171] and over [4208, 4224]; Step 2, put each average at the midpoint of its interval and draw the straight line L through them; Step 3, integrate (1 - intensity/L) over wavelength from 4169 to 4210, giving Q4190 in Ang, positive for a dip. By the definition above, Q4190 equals 2.0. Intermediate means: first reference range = 79.7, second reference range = 77.1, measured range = 74.7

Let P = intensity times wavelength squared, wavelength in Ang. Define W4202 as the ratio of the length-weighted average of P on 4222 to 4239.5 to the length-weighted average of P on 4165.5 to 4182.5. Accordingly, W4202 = 0.95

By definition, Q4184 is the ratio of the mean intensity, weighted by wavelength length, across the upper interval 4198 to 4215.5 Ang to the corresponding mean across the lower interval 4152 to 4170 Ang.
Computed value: 0.95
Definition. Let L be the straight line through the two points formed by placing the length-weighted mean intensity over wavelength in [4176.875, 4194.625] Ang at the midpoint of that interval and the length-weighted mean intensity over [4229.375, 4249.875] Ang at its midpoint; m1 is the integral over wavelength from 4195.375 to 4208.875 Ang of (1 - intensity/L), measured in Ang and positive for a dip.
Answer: 0.3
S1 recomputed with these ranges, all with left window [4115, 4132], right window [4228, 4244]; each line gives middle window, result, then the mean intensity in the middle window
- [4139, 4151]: -0.2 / 78.1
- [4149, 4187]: -0.5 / 76.7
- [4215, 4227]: 0.1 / 72.4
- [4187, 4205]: 0.0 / 74.2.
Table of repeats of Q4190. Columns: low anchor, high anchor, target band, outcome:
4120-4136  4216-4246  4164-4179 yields -0.22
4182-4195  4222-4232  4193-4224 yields -1.40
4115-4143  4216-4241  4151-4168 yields -0.71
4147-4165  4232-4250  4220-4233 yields 0.49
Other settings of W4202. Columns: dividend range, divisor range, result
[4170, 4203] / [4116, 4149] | 0.98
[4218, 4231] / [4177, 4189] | 0.96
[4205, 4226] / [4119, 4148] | 1.02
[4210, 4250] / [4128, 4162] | 0.98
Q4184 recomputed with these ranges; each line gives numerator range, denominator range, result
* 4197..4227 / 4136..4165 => 0.94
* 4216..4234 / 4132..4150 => 0.93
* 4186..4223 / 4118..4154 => 0.98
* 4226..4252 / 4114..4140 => 0.92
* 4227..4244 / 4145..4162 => 0.92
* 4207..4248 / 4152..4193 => 0.96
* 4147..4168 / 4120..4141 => 1.02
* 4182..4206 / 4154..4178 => 0.97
